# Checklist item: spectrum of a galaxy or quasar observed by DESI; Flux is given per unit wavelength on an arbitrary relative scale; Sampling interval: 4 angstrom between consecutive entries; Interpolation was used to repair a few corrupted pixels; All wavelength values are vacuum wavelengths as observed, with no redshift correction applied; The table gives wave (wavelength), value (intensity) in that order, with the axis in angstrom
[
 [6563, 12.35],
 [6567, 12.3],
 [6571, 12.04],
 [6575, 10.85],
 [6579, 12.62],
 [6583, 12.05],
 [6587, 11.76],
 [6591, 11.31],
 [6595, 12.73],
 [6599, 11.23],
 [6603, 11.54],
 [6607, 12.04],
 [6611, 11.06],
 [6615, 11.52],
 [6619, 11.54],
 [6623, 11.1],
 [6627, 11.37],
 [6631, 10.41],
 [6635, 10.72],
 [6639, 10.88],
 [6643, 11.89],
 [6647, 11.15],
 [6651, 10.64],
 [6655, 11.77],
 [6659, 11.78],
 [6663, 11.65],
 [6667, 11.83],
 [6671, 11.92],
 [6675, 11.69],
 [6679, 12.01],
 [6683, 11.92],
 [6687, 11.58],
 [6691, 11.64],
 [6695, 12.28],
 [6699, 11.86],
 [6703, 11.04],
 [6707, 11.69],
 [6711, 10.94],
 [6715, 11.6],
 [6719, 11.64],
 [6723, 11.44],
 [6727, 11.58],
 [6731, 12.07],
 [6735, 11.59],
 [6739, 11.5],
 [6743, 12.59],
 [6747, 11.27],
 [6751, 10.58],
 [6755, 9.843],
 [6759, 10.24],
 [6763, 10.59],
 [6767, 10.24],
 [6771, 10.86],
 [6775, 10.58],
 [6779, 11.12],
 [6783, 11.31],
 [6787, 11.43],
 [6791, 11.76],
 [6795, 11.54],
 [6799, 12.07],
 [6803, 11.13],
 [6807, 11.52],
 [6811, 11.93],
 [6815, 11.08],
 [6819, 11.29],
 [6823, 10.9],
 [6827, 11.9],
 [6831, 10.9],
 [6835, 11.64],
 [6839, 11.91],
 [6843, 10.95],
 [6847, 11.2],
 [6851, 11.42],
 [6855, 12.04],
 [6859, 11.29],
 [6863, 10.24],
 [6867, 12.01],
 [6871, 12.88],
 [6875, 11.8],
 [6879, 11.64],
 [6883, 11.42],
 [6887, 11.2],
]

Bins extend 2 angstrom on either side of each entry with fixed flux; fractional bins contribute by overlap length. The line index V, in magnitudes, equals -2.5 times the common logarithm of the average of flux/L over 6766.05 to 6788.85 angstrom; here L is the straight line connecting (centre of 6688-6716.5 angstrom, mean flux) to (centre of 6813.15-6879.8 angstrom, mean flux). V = 0.06 mag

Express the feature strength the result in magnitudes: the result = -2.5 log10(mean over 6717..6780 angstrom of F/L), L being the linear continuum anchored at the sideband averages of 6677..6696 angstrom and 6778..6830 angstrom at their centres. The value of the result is 0.05 mag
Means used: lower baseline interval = 11.9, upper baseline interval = 11.5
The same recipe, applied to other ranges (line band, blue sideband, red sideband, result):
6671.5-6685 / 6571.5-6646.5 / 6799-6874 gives -0.04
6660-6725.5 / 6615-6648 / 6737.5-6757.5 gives -0.05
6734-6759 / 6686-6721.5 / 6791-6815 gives 0.04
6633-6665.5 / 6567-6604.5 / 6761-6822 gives 0.03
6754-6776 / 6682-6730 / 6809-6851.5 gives 0.11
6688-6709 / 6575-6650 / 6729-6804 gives -0.04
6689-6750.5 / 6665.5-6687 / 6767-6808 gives 0.00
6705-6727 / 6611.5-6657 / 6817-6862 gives -0.02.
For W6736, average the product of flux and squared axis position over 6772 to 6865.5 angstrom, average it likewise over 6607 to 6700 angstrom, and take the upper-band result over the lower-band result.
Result 1.0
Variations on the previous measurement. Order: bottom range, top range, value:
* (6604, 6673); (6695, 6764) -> 1.02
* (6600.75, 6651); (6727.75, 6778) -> 1.02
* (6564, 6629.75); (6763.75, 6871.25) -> 1.04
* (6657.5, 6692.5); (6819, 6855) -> 1.01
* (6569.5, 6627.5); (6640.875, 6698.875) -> 1.03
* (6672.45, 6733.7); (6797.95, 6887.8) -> 1.03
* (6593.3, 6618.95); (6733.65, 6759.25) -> 1.00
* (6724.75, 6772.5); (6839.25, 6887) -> 1.08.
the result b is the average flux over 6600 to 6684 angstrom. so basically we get 11.4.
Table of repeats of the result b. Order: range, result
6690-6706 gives 11.7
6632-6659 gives 11.2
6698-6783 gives 11.2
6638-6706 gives 11.6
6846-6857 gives 11.6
